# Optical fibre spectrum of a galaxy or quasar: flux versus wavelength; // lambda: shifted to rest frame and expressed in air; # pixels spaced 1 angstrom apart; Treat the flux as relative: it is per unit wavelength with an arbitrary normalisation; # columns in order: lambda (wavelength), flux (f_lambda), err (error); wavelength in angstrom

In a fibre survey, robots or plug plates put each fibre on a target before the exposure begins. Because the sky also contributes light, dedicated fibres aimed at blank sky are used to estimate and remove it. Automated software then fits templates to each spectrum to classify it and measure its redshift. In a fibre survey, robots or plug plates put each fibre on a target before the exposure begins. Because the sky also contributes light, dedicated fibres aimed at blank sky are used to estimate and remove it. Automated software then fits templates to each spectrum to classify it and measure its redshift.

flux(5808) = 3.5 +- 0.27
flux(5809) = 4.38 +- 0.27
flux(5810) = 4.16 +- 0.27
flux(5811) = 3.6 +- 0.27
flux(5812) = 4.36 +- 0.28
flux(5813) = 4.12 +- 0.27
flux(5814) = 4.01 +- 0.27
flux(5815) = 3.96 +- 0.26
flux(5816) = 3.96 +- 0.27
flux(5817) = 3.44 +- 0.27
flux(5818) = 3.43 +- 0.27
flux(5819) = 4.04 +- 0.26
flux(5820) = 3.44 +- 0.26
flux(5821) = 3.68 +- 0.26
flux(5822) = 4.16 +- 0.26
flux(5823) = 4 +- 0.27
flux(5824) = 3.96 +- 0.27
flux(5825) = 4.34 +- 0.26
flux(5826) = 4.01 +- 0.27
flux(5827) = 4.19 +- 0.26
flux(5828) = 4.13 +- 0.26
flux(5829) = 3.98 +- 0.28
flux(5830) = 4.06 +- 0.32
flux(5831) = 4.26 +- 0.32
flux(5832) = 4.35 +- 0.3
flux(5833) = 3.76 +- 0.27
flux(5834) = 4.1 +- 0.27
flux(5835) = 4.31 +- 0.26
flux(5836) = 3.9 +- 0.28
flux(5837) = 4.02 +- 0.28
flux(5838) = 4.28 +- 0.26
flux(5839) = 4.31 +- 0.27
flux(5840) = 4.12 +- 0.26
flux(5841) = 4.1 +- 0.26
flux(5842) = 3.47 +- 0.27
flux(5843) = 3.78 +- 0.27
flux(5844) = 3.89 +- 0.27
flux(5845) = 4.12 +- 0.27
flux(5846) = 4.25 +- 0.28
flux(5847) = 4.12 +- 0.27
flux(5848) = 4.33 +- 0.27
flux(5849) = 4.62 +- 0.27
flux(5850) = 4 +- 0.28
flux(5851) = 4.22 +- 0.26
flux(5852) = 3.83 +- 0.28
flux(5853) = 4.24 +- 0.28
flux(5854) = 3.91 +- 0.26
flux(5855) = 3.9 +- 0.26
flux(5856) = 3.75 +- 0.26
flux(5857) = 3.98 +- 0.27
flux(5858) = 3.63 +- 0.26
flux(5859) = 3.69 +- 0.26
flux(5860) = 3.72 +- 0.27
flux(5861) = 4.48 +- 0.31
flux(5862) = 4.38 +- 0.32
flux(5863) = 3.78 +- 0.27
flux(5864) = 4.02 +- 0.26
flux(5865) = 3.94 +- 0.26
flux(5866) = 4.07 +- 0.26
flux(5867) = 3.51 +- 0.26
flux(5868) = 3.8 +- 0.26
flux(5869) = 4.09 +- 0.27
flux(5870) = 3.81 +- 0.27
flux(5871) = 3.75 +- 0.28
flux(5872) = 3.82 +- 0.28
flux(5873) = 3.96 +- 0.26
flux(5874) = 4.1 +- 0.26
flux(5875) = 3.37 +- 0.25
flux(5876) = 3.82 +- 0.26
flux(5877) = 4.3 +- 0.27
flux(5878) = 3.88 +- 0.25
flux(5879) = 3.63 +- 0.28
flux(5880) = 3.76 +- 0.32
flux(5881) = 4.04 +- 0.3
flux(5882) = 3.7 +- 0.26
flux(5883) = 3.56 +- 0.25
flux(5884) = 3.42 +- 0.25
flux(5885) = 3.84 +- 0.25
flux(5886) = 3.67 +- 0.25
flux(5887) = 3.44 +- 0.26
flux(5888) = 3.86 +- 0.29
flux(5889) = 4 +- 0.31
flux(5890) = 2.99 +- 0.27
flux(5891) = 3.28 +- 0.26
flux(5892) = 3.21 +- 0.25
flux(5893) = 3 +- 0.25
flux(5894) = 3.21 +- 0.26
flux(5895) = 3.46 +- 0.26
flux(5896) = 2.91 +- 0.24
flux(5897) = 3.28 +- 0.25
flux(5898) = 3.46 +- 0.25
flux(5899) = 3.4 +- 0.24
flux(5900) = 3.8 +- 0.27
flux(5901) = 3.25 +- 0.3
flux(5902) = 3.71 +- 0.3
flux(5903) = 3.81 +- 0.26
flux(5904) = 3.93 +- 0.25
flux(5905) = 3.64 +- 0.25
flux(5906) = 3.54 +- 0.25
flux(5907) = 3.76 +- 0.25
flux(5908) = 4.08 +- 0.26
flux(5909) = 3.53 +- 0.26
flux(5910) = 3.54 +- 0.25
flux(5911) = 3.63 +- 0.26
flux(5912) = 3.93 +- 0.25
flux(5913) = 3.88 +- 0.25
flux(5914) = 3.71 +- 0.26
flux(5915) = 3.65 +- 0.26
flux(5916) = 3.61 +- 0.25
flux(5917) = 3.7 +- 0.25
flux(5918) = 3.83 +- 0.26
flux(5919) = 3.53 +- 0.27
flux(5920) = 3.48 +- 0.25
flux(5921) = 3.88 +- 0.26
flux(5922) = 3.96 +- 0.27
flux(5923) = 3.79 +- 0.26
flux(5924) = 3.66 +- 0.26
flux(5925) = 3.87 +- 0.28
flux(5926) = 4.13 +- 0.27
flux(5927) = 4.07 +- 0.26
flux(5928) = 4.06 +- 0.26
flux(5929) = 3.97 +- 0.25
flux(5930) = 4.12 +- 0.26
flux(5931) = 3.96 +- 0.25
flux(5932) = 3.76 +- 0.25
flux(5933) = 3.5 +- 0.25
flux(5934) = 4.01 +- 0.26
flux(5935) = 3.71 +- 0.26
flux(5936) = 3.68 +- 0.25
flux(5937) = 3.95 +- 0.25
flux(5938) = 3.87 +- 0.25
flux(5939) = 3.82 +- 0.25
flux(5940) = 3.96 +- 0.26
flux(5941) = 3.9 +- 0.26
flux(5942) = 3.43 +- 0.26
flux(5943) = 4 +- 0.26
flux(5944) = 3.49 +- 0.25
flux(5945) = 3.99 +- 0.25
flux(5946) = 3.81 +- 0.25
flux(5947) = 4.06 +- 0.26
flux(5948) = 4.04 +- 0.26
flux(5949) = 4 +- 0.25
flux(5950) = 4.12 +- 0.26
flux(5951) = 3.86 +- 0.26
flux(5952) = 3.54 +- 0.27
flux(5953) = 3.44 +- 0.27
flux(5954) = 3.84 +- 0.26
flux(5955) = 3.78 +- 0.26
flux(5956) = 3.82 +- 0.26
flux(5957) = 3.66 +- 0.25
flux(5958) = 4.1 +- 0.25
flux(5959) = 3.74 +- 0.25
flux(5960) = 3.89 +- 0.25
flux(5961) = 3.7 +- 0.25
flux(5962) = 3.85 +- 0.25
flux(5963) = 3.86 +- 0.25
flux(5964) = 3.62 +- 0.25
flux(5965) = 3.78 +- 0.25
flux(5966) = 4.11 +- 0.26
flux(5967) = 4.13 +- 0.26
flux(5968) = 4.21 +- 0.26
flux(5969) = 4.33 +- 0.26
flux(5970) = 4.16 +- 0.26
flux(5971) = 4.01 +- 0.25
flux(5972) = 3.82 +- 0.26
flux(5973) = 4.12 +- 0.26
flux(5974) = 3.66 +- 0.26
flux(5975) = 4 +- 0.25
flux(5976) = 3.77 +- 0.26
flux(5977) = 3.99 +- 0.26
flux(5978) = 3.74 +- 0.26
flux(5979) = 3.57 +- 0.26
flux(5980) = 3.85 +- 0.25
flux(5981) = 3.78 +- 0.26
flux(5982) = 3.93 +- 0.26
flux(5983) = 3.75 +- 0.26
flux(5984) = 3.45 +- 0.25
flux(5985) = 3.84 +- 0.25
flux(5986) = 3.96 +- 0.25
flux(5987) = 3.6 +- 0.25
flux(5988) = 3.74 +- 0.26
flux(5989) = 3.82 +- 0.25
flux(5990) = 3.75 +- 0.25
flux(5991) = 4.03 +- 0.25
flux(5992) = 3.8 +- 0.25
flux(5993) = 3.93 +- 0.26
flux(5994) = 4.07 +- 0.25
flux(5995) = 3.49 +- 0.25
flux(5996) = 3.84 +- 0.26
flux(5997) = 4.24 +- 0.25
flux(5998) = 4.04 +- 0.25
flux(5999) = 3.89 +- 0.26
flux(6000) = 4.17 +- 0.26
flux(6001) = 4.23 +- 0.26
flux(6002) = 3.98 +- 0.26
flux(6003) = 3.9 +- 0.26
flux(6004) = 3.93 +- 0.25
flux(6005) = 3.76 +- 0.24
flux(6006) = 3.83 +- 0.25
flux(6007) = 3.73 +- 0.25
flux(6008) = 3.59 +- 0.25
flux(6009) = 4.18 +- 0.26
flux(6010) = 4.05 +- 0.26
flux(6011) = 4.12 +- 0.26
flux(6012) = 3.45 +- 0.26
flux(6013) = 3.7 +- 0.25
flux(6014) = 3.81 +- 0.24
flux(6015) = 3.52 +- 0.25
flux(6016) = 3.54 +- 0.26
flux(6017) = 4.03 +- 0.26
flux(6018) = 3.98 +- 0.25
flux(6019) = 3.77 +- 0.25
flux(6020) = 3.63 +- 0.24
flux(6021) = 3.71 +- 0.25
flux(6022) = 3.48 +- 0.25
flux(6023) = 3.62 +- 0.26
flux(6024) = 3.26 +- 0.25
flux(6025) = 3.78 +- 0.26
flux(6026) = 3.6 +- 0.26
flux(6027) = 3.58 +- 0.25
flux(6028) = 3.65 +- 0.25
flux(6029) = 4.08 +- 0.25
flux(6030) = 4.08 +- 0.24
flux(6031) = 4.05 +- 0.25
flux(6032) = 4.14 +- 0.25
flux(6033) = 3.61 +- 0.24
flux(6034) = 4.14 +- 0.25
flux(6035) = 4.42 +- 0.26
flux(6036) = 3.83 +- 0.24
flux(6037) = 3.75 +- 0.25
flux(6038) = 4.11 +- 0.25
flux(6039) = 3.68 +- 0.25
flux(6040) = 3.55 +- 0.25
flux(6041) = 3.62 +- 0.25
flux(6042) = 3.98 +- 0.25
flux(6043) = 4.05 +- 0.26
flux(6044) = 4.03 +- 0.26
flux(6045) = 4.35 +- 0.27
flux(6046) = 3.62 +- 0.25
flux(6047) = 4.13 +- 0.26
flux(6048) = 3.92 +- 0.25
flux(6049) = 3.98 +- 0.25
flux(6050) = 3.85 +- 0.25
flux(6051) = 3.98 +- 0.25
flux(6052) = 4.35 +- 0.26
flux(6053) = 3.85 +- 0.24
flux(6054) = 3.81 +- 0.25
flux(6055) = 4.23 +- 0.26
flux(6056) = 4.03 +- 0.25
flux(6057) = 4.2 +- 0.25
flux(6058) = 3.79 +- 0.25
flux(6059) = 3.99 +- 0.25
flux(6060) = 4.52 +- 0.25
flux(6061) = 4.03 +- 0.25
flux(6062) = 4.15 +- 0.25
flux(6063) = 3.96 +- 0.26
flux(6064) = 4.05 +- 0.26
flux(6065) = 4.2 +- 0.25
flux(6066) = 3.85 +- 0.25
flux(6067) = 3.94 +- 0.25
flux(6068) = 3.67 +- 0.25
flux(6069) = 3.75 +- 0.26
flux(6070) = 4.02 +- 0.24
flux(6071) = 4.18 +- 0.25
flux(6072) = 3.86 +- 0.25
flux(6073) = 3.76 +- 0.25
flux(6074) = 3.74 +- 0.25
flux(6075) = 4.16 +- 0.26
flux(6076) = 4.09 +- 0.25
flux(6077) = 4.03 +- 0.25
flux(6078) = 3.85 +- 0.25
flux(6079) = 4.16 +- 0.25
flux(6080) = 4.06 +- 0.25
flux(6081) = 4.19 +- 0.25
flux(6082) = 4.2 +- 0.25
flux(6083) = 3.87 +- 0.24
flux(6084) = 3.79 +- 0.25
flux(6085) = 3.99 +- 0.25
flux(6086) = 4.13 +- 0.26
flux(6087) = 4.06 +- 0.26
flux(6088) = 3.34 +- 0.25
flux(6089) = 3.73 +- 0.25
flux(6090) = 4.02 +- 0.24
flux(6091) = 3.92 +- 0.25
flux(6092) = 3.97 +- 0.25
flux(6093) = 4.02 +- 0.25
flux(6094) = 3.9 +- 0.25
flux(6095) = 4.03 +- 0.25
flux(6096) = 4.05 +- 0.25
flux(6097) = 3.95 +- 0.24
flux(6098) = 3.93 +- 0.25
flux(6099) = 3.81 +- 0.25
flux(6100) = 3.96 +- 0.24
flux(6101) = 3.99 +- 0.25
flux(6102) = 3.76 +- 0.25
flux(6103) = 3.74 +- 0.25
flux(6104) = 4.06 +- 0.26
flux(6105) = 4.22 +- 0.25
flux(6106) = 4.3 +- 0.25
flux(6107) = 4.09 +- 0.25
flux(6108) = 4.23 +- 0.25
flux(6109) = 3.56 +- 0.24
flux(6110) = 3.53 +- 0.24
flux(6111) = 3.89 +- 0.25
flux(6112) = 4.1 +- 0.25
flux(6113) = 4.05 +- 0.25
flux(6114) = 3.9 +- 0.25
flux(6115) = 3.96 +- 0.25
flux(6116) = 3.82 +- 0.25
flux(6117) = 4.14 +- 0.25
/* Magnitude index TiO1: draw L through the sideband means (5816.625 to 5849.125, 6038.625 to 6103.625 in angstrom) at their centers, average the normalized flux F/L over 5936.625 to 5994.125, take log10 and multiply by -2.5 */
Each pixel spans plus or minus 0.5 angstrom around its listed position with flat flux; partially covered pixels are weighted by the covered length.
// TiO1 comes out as 0.04 mag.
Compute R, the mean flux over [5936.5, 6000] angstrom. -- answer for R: 3.86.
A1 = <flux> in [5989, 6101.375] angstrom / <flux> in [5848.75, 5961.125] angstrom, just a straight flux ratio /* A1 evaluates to 1.0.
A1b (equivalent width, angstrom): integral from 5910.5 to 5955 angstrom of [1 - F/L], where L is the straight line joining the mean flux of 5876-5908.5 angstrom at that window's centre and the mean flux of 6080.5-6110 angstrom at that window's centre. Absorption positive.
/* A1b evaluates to -1.9 angstrom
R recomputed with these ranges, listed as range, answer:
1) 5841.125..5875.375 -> 3.95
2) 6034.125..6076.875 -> 3.98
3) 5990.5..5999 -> 3.93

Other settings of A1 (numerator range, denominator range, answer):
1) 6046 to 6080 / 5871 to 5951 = 1.07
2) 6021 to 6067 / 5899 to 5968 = 1.03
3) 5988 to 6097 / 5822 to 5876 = 0.98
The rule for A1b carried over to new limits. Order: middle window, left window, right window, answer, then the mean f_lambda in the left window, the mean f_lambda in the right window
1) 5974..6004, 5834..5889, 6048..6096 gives 0.8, 3.93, 3.98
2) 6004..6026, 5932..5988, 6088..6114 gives 0.8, 3.85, 3.94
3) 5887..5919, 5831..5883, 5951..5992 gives 2.9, 3.97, 3.84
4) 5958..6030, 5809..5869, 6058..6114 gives 2.5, 4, 3.97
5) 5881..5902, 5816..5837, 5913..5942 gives 2.3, 3.98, 3.82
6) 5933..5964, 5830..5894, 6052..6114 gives 0.8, 3.89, 3.97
